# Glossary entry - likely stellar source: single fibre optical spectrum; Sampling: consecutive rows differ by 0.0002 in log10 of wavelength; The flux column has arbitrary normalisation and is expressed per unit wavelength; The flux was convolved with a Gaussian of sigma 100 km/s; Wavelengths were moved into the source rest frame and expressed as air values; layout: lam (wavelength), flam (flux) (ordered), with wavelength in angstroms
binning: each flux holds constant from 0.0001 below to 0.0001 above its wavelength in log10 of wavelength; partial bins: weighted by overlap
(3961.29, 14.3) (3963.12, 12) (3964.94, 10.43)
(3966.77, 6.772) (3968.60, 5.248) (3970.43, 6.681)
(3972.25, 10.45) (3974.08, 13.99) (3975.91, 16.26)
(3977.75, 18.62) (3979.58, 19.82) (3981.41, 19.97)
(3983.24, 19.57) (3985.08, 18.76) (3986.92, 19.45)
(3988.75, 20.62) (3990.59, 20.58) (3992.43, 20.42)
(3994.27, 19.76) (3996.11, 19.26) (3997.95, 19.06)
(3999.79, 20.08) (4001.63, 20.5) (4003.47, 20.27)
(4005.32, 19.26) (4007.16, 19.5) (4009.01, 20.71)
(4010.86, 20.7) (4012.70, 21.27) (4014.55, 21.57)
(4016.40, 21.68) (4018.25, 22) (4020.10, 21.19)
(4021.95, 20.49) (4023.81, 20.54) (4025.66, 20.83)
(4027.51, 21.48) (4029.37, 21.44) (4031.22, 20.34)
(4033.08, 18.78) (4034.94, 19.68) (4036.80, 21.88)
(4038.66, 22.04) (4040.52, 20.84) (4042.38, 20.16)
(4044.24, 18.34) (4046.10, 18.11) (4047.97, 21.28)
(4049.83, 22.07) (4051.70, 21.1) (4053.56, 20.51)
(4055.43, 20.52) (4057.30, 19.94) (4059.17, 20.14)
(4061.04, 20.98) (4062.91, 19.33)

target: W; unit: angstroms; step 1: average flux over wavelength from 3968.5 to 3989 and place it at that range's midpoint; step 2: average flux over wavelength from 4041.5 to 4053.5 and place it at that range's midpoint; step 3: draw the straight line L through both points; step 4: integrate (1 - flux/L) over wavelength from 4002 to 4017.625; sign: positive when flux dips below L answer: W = -2.4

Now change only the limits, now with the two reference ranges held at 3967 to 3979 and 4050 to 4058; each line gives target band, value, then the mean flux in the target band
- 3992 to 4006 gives -4.95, 19.8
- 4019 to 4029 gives -2.05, 21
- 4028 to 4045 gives -1.54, 20.4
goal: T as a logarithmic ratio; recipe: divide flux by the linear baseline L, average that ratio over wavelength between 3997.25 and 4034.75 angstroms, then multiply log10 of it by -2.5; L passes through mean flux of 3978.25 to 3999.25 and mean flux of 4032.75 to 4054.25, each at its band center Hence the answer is -0.03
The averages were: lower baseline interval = 19.7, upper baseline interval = 20.4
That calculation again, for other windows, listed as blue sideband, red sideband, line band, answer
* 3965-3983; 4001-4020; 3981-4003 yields -0.178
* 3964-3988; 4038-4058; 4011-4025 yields -0.185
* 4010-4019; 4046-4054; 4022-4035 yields 0.038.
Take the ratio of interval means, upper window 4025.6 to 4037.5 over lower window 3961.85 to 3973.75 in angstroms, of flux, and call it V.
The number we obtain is 2.3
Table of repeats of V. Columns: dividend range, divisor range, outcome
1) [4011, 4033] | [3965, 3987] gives 1.47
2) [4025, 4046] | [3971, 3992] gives 1.14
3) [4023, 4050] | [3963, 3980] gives 1.73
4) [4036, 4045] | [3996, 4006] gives 1.05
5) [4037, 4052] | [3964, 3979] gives 1.82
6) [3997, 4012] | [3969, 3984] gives 1.31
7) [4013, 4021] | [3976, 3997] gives 1.10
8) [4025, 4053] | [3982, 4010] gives 1.04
